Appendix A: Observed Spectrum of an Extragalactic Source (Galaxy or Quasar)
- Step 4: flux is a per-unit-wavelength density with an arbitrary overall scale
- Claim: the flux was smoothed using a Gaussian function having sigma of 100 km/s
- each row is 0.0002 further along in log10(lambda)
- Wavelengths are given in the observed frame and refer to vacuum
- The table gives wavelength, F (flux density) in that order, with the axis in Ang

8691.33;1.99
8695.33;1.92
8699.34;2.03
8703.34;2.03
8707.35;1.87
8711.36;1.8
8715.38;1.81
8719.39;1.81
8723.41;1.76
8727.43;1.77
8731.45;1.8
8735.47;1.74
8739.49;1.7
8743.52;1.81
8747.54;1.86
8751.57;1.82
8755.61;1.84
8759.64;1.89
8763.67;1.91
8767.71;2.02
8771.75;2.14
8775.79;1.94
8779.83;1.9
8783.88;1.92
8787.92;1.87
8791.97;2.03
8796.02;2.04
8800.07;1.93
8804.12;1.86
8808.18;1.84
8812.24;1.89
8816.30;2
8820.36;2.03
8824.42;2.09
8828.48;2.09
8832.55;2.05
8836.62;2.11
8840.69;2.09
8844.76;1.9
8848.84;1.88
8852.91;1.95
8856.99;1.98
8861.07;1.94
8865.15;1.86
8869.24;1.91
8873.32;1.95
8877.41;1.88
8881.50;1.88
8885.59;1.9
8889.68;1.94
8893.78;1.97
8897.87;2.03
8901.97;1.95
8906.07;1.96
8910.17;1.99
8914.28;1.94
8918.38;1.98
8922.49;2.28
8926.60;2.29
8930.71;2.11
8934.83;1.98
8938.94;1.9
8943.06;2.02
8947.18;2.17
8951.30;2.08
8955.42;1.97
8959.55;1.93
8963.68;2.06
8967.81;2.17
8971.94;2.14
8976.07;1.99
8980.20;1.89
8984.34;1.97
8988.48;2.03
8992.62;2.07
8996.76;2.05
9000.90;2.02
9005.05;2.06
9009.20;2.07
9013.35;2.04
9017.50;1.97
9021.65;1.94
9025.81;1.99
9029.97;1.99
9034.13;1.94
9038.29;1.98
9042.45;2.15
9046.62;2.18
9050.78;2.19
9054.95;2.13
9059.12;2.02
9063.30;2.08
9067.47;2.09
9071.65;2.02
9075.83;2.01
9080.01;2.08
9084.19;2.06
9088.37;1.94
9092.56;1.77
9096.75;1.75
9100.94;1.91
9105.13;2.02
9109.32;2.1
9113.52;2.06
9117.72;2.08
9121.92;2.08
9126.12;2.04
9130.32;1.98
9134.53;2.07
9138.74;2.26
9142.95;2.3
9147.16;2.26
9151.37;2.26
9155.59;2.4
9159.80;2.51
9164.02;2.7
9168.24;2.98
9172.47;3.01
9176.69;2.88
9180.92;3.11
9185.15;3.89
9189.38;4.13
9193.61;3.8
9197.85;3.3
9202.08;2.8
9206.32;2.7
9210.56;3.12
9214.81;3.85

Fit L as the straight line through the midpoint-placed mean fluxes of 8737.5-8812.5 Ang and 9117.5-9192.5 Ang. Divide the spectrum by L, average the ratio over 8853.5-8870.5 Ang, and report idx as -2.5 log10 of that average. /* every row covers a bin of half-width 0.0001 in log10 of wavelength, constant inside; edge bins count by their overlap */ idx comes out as 0.08 mag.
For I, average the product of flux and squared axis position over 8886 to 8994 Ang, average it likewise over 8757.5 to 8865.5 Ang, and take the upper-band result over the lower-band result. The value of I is 1.1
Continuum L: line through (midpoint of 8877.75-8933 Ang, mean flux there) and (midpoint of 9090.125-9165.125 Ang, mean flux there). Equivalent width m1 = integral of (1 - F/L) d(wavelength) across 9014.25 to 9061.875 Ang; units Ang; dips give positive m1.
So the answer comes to 0.9 Ang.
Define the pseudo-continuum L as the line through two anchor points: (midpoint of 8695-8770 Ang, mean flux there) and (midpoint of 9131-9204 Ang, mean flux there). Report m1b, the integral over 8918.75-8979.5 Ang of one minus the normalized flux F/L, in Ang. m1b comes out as 7.1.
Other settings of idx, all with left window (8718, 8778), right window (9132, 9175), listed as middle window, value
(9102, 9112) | 0.175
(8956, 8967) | 0.089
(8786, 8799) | -0.030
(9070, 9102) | 0.216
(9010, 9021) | 0.132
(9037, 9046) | 0.105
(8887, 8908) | 0.062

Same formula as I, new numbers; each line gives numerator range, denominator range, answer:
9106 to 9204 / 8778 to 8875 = 1.45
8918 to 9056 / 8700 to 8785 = 1.16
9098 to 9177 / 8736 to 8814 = 1.31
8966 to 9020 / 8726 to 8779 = 1.15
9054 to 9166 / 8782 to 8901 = 1.14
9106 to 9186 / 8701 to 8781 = 1.44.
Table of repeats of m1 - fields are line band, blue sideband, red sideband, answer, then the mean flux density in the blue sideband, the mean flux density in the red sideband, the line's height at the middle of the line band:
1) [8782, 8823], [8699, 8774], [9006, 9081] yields -0.9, 1.86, 2.05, 1.9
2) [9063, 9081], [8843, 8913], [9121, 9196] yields 3.1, 1.93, 2.72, 2.48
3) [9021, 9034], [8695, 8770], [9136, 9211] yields 3.0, 1.85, 2.9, 2.55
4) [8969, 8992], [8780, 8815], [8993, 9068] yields 0.1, 1.92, 2.05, 2.02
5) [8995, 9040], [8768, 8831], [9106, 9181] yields 4.4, 1.97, 2.37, 2.22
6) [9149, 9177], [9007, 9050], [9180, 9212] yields 4.1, 2.03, 3.37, 3.11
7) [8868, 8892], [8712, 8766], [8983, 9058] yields 0.2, 1.81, 2.04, 1.93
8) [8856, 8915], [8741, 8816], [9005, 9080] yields 1.0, 1.92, 2.05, 1.97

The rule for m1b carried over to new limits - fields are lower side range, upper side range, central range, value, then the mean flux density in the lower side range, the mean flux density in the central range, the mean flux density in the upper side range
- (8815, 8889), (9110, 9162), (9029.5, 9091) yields 2.2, 1.97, 2.06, 2.19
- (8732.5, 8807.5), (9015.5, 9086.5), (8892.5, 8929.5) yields -1.4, 1.9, 2.05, 2.05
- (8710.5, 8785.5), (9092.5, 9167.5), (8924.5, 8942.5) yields -0.5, 1.86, 2.07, 2.17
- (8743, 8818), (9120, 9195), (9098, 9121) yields 5.1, 1.92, 2.03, 2.7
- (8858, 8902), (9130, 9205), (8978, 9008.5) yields 3.6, 1.93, 2.02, 2.83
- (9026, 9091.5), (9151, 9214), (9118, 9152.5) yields 6.9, 2.05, 2.15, 3.08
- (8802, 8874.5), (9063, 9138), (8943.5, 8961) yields -0.5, 1.97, 2.04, 2.01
